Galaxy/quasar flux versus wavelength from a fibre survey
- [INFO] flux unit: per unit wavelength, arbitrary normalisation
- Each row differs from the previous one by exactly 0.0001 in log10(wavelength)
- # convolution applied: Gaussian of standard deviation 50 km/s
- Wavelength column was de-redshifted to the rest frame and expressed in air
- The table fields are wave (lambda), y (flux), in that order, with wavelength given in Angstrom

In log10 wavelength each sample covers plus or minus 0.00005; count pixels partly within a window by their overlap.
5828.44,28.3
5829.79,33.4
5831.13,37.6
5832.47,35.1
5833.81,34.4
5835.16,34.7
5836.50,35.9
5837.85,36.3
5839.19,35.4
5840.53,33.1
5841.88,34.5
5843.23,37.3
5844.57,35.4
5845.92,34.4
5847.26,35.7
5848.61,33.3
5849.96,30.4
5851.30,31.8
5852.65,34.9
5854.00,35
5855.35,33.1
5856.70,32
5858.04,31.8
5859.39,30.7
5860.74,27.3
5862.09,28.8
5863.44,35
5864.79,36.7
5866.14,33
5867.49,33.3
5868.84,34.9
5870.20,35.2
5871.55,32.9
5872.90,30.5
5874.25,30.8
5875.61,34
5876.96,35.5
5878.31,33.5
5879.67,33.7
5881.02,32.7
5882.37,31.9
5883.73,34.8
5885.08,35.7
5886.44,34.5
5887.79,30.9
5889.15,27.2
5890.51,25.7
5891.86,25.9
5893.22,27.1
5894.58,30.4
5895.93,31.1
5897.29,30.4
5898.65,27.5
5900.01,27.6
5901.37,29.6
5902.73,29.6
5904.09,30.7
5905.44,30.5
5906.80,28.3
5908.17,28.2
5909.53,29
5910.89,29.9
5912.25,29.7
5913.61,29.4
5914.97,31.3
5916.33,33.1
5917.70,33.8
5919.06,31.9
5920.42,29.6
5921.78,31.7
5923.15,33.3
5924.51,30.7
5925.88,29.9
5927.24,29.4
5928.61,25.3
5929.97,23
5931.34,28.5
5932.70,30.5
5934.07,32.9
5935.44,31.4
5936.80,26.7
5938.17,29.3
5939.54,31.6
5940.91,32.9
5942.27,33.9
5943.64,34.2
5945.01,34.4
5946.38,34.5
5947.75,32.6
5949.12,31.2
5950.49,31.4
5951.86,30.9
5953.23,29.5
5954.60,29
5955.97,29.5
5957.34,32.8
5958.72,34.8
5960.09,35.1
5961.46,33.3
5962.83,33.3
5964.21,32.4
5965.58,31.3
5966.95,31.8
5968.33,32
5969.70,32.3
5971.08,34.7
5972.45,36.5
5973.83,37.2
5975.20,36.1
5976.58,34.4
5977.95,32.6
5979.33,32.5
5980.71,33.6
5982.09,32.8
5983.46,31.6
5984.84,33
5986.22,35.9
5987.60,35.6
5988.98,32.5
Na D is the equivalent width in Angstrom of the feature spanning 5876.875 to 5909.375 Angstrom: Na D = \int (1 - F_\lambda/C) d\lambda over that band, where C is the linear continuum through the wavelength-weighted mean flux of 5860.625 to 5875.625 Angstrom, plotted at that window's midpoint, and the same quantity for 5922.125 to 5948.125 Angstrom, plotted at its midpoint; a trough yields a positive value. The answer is 1.7 Angstrom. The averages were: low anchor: 32.8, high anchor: 30.8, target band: 30.4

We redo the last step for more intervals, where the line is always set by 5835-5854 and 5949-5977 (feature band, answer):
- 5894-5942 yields 5.0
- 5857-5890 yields 1.4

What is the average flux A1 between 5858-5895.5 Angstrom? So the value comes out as 31.9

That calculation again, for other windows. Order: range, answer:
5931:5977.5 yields 32.5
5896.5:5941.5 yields 29.9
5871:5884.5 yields 33.1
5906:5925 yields 30.7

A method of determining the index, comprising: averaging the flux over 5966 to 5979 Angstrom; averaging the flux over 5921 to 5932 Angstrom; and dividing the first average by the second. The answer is 1.2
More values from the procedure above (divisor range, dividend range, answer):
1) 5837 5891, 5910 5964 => 0.94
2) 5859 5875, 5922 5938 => 0.90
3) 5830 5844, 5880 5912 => 0.85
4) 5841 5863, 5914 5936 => 0.92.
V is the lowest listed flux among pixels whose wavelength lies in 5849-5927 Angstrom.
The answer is 25.7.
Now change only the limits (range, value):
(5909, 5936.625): 23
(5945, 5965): 29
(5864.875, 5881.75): 30.5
